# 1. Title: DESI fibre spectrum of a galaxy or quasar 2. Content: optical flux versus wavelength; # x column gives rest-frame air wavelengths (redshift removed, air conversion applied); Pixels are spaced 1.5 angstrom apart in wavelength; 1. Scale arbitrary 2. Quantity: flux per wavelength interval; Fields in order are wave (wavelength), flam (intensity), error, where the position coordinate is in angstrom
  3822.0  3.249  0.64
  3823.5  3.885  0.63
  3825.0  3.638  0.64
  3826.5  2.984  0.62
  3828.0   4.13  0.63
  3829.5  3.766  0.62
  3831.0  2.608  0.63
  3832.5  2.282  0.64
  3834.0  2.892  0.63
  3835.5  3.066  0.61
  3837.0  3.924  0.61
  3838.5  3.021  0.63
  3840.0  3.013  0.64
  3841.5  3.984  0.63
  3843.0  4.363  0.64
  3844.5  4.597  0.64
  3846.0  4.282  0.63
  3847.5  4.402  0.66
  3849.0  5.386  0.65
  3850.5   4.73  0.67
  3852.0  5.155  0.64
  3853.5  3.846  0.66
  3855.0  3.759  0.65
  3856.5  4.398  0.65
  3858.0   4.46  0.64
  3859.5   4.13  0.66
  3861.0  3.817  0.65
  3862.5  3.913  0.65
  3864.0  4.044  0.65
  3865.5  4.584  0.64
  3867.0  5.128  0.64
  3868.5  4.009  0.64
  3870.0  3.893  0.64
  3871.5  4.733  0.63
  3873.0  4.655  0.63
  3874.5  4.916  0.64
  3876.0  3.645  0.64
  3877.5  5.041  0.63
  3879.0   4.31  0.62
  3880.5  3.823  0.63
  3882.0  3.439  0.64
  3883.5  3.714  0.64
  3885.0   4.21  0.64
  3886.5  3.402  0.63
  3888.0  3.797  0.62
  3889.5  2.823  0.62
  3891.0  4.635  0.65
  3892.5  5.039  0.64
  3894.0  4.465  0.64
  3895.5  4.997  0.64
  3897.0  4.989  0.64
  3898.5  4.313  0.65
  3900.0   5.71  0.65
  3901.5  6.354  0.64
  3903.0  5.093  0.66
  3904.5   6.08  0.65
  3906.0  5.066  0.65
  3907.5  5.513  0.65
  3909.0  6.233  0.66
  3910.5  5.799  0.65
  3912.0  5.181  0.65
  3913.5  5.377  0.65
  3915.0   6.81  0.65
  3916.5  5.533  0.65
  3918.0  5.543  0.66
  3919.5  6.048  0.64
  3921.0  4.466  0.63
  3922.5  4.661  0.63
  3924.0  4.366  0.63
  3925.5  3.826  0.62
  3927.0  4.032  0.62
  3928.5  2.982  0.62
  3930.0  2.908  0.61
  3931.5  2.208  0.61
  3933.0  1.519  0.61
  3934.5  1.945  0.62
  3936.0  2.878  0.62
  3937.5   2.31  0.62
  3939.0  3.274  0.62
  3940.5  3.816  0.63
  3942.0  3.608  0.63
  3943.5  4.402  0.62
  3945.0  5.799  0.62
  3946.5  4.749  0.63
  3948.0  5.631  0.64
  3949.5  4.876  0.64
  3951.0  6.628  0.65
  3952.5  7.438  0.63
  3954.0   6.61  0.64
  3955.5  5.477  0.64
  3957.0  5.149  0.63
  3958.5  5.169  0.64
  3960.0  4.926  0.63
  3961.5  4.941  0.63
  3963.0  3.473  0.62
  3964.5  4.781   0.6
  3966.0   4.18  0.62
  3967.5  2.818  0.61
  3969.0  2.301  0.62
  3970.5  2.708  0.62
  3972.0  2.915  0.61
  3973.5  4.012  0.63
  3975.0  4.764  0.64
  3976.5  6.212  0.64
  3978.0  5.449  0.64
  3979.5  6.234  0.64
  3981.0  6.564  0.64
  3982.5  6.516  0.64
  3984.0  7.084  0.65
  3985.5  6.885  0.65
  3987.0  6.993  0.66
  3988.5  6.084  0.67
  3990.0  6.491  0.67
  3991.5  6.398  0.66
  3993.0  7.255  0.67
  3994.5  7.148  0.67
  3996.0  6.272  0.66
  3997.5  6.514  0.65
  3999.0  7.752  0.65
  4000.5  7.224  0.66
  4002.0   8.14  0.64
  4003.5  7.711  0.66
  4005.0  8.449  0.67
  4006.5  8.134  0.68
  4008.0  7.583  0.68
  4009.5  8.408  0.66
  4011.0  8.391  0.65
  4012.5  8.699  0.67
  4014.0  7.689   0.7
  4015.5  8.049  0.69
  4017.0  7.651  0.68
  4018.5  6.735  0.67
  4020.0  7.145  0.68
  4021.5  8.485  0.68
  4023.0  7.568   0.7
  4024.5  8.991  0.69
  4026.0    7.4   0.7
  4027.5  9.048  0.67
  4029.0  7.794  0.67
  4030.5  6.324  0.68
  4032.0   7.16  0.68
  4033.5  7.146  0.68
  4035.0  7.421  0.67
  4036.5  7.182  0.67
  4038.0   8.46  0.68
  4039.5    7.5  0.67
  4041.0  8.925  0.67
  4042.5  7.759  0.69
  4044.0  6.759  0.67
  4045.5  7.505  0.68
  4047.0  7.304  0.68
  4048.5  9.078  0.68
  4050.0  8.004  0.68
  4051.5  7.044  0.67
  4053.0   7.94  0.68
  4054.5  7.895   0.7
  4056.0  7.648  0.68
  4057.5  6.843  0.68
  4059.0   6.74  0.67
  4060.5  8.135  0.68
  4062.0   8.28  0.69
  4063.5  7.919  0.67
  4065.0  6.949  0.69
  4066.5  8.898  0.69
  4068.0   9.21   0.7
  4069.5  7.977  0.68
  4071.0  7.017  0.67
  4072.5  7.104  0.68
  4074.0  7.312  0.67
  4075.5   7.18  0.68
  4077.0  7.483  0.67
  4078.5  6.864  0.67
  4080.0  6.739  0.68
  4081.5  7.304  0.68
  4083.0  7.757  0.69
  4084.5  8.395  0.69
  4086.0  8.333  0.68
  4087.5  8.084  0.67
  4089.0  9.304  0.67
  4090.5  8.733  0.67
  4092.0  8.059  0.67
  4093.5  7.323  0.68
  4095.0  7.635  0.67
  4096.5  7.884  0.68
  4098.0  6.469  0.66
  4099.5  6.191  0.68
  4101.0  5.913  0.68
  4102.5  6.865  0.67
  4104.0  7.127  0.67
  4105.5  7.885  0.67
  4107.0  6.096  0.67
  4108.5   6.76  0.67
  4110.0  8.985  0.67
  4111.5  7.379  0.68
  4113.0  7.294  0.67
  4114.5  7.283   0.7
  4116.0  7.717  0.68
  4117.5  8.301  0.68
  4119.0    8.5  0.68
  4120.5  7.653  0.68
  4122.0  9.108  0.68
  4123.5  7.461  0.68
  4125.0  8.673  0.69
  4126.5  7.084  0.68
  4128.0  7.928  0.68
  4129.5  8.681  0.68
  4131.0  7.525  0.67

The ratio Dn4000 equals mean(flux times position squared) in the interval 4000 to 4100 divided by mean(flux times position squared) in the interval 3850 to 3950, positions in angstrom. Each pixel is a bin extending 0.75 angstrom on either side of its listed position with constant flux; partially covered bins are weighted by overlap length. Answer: 1.9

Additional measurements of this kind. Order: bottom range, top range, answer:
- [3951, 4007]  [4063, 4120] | 1.36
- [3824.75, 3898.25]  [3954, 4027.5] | 1.69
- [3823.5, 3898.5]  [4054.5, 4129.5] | 2.11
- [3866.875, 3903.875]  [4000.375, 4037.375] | 1.88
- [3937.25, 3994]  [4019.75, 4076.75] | 1.56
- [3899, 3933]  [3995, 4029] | 1.67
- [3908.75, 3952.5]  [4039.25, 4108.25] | 1.84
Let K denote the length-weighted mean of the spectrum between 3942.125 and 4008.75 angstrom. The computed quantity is 5.82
